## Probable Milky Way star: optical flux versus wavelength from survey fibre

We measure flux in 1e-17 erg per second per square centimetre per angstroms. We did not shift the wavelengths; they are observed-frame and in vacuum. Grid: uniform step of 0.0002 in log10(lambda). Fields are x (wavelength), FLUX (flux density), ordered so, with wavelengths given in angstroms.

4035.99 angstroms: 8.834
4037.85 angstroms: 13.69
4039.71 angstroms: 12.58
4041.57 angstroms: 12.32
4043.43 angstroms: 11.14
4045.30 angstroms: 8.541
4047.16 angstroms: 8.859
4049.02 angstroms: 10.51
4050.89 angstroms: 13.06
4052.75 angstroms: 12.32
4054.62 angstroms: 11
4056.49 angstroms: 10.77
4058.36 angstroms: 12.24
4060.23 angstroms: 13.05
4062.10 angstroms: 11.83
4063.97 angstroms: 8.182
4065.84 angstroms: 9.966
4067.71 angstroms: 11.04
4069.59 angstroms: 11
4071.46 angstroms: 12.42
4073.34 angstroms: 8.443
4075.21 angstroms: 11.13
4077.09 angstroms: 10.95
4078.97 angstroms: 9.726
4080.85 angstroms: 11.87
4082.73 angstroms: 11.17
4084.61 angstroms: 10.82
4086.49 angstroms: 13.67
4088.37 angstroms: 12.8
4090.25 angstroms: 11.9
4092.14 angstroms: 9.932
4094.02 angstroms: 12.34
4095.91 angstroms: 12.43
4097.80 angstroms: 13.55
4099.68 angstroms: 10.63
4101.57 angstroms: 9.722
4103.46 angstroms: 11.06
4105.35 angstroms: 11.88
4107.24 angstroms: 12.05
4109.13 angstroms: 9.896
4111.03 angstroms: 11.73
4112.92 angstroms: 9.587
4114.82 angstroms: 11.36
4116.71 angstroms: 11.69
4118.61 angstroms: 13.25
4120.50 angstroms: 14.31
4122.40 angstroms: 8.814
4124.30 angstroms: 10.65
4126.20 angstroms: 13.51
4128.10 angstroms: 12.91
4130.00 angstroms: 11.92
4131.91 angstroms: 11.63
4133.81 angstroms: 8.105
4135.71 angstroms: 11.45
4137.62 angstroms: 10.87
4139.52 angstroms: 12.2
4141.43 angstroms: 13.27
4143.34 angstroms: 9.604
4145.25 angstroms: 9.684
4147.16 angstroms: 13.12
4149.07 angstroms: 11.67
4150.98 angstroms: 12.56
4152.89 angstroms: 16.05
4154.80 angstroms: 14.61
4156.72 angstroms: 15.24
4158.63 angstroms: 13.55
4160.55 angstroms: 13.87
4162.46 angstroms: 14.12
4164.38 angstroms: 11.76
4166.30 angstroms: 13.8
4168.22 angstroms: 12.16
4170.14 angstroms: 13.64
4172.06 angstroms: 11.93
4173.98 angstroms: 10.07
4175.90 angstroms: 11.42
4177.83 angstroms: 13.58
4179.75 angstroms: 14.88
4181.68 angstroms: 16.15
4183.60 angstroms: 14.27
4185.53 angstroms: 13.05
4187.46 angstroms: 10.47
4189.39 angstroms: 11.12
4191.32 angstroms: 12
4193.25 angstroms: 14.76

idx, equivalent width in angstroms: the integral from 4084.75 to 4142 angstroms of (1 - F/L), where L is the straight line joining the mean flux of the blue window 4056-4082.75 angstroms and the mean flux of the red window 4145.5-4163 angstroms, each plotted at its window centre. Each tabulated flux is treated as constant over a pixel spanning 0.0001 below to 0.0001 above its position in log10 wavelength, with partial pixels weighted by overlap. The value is 3.30 angstroms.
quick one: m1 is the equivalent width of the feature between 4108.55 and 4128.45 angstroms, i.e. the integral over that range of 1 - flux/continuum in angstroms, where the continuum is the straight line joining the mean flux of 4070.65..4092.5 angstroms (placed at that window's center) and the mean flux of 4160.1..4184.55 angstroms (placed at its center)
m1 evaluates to 0.7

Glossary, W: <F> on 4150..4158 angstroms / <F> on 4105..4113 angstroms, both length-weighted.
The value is 1.31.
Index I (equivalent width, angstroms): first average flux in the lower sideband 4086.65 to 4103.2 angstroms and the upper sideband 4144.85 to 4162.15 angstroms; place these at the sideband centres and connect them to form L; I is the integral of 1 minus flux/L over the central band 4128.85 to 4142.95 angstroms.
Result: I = 1.8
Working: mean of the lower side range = 11.7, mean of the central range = 11.3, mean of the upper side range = 13.5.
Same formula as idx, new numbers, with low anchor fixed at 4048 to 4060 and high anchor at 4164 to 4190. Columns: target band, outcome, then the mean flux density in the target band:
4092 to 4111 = 1.1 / 11.4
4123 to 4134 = 0.7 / 11.6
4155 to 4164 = -1.0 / 14.1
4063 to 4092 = 2.3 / 11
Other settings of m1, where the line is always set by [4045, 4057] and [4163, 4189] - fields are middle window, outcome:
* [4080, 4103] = -0.5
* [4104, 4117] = 0.7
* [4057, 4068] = 0.0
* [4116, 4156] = 0.6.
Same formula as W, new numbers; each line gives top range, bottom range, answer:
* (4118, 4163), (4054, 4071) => 1.12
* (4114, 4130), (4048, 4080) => 1.09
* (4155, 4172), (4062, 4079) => 1.29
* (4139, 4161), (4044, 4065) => 1.18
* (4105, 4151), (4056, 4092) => 1.03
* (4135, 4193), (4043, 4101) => 1.14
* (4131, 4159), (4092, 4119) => 1.07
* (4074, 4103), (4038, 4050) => 1.06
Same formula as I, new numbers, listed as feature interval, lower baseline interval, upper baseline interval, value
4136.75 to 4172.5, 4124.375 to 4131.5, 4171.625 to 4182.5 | -0.3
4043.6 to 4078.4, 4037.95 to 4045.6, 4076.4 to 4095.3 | 2.2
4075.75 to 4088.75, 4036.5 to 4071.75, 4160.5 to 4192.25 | 0.1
